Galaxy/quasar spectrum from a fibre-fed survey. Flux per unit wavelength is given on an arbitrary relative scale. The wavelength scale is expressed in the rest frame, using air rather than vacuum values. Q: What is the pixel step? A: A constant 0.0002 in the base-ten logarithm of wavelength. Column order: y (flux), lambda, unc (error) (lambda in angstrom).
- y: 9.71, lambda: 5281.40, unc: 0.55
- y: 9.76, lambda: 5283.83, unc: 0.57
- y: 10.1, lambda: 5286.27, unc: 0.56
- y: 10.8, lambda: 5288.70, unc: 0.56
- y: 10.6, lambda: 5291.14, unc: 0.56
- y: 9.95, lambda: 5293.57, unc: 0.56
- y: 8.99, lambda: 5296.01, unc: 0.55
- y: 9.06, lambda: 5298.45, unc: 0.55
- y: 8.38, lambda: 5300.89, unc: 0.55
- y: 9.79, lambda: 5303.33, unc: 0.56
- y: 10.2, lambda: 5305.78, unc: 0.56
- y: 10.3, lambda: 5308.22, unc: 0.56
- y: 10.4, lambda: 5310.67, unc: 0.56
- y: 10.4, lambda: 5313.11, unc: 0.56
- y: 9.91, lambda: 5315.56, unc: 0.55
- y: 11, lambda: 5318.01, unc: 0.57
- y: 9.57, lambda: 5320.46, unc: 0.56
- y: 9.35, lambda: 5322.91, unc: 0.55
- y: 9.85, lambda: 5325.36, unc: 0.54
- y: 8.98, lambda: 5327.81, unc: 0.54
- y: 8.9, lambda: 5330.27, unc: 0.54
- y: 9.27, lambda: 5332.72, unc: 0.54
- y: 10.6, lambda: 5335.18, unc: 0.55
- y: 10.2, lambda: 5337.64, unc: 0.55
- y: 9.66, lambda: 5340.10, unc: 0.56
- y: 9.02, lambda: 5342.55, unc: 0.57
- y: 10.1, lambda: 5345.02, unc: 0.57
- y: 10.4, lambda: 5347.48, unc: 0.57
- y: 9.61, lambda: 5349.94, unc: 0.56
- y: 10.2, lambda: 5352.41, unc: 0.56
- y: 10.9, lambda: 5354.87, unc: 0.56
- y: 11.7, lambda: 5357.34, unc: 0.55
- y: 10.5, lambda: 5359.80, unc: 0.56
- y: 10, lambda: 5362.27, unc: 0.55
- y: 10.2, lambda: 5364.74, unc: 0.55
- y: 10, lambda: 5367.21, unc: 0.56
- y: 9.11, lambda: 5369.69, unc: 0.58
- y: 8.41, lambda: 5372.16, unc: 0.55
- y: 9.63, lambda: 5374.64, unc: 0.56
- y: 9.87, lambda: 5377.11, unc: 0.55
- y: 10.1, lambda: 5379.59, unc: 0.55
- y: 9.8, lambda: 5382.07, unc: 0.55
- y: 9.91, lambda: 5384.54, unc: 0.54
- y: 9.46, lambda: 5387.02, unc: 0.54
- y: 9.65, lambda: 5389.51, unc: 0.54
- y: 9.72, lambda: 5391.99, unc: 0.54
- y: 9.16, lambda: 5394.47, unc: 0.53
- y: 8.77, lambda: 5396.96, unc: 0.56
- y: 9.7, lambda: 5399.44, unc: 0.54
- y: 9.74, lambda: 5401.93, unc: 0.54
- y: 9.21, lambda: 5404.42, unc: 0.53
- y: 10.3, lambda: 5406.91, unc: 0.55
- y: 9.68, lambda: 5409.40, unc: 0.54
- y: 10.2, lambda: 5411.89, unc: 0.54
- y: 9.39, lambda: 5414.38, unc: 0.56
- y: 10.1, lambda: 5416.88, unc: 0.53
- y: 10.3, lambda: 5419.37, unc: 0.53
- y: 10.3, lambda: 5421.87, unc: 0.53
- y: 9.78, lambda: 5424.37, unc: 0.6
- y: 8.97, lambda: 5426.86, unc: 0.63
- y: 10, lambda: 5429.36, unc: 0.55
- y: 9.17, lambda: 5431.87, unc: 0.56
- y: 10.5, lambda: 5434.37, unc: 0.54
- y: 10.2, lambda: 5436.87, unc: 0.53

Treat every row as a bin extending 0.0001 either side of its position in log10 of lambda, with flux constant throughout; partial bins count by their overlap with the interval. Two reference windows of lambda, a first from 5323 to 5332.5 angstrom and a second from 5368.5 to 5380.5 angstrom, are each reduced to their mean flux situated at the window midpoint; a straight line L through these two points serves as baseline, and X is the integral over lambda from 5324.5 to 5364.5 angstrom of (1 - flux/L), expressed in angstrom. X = -2.9 angstrom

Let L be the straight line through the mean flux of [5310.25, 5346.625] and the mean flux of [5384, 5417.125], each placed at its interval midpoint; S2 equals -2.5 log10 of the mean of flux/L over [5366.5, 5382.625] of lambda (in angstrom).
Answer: 0.02 mag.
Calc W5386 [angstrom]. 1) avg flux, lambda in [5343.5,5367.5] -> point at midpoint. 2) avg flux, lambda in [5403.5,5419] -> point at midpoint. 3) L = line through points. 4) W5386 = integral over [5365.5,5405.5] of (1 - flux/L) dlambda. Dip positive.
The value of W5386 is 2.2 angstrom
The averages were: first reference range 10.4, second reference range 9.86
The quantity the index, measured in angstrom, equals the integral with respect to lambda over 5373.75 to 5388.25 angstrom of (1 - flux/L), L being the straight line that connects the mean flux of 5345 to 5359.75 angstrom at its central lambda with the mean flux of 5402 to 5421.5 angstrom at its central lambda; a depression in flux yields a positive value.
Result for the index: 0.6 angstrom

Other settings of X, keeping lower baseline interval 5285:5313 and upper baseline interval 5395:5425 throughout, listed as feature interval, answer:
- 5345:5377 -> -0.73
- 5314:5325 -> -0.10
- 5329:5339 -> 0.12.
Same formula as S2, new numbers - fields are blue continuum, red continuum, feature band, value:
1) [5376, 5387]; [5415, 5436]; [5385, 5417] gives 0.03 mag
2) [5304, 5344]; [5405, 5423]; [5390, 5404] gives 0.06 mag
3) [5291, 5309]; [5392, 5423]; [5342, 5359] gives -0.07 mag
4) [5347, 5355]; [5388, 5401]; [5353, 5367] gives -0.06 mag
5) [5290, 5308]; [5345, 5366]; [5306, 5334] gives 0.01 mag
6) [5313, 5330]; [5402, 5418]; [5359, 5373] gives 0.01 mag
